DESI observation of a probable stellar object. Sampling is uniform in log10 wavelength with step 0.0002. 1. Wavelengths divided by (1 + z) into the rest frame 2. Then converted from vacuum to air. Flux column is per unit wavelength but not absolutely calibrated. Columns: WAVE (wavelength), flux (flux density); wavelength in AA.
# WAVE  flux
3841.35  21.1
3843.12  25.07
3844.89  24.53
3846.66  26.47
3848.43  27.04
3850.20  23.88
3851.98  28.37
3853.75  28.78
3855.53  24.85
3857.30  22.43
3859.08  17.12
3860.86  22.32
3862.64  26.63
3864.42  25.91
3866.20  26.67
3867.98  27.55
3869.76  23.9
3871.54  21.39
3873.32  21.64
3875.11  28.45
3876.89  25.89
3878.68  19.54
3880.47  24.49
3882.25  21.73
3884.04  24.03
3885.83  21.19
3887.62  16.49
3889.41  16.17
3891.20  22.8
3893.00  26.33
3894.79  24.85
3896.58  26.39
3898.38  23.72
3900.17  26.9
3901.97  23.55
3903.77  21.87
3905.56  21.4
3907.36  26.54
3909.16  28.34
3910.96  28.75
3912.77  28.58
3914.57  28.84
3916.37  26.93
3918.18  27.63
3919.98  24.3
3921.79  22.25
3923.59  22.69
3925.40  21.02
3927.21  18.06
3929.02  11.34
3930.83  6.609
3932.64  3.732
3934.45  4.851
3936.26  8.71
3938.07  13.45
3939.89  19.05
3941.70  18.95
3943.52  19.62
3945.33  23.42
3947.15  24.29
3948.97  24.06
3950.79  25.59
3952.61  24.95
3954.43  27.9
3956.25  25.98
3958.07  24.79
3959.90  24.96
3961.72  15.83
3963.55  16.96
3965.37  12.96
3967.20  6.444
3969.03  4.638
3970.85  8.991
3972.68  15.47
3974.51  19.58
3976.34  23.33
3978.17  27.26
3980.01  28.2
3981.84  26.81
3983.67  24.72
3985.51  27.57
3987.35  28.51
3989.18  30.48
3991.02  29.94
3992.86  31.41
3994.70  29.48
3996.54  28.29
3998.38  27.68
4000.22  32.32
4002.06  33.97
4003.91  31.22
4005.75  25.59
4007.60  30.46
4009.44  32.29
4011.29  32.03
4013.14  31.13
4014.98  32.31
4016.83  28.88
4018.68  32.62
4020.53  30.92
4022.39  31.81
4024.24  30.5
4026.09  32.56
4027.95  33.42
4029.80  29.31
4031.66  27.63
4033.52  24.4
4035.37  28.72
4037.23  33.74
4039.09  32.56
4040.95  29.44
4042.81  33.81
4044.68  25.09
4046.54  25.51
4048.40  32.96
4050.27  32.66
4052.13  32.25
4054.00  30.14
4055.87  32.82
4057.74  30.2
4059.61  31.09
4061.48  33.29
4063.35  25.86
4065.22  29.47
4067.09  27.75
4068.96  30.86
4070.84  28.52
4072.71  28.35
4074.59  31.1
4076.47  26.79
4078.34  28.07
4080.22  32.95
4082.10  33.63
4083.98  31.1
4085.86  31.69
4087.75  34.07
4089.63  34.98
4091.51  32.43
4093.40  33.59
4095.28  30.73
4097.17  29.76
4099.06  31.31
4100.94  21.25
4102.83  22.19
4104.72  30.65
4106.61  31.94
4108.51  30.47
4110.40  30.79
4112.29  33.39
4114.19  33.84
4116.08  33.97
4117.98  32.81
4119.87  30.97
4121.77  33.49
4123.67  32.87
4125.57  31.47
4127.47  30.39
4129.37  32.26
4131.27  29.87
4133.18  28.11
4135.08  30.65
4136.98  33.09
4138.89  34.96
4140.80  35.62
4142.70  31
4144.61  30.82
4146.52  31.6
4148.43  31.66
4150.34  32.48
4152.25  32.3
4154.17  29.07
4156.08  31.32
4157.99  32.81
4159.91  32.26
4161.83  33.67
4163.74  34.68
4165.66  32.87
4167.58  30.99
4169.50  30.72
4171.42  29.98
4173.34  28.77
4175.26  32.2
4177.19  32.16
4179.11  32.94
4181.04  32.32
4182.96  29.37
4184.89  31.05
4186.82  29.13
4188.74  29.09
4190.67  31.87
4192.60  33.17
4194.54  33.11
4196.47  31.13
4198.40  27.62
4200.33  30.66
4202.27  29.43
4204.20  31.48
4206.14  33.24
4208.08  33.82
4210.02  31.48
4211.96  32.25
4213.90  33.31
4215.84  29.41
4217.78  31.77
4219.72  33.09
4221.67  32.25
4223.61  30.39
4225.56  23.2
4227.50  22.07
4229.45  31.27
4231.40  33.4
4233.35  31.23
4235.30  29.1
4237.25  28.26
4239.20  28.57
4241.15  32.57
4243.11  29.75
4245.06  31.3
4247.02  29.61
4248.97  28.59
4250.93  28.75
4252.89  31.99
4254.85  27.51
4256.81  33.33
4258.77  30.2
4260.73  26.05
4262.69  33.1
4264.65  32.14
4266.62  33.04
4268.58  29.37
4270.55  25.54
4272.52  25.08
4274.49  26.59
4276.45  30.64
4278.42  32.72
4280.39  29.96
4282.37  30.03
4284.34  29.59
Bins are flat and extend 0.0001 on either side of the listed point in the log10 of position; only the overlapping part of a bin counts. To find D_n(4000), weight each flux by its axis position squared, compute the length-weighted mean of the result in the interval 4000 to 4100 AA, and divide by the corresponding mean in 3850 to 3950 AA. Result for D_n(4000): 1.5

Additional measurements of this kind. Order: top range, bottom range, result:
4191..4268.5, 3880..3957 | 1.65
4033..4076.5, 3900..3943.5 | 1.60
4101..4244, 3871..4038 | 1.44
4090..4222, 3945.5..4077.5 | 1.23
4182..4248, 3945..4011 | 1.40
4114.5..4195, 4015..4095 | 1.09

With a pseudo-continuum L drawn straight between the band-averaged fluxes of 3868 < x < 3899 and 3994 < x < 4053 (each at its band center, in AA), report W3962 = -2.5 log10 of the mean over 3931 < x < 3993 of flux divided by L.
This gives 0.33 mag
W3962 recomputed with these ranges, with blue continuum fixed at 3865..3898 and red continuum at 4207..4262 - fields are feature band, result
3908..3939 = 0.245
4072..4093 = -0.156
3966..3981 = 0.443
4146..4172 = -0.115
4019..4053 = -0.158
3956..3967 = 0.292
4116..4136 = -0.123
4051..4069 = -0.136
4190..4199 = -0.075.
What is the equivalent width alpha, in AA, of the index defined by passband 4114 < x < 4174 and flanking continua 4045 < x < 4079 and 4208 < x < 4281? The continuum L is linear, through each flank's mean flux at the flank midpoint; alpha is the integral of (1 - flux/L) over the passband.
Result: -4.02 AA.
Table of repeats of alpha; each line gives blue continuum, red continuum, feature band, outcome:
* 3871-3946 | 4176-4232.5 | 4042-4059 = -3.1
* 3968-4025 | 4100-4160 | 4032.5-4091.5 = -2.5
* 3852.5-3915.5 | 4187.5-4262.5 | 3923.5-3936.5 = 7.0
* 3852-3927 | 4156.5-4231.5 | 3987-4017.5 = -4.2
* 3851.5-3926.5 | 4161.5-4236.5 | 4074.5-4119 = -3.4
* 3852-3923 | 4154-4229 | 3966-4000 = 4.0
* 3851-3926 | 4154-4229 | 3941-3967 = 4.0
